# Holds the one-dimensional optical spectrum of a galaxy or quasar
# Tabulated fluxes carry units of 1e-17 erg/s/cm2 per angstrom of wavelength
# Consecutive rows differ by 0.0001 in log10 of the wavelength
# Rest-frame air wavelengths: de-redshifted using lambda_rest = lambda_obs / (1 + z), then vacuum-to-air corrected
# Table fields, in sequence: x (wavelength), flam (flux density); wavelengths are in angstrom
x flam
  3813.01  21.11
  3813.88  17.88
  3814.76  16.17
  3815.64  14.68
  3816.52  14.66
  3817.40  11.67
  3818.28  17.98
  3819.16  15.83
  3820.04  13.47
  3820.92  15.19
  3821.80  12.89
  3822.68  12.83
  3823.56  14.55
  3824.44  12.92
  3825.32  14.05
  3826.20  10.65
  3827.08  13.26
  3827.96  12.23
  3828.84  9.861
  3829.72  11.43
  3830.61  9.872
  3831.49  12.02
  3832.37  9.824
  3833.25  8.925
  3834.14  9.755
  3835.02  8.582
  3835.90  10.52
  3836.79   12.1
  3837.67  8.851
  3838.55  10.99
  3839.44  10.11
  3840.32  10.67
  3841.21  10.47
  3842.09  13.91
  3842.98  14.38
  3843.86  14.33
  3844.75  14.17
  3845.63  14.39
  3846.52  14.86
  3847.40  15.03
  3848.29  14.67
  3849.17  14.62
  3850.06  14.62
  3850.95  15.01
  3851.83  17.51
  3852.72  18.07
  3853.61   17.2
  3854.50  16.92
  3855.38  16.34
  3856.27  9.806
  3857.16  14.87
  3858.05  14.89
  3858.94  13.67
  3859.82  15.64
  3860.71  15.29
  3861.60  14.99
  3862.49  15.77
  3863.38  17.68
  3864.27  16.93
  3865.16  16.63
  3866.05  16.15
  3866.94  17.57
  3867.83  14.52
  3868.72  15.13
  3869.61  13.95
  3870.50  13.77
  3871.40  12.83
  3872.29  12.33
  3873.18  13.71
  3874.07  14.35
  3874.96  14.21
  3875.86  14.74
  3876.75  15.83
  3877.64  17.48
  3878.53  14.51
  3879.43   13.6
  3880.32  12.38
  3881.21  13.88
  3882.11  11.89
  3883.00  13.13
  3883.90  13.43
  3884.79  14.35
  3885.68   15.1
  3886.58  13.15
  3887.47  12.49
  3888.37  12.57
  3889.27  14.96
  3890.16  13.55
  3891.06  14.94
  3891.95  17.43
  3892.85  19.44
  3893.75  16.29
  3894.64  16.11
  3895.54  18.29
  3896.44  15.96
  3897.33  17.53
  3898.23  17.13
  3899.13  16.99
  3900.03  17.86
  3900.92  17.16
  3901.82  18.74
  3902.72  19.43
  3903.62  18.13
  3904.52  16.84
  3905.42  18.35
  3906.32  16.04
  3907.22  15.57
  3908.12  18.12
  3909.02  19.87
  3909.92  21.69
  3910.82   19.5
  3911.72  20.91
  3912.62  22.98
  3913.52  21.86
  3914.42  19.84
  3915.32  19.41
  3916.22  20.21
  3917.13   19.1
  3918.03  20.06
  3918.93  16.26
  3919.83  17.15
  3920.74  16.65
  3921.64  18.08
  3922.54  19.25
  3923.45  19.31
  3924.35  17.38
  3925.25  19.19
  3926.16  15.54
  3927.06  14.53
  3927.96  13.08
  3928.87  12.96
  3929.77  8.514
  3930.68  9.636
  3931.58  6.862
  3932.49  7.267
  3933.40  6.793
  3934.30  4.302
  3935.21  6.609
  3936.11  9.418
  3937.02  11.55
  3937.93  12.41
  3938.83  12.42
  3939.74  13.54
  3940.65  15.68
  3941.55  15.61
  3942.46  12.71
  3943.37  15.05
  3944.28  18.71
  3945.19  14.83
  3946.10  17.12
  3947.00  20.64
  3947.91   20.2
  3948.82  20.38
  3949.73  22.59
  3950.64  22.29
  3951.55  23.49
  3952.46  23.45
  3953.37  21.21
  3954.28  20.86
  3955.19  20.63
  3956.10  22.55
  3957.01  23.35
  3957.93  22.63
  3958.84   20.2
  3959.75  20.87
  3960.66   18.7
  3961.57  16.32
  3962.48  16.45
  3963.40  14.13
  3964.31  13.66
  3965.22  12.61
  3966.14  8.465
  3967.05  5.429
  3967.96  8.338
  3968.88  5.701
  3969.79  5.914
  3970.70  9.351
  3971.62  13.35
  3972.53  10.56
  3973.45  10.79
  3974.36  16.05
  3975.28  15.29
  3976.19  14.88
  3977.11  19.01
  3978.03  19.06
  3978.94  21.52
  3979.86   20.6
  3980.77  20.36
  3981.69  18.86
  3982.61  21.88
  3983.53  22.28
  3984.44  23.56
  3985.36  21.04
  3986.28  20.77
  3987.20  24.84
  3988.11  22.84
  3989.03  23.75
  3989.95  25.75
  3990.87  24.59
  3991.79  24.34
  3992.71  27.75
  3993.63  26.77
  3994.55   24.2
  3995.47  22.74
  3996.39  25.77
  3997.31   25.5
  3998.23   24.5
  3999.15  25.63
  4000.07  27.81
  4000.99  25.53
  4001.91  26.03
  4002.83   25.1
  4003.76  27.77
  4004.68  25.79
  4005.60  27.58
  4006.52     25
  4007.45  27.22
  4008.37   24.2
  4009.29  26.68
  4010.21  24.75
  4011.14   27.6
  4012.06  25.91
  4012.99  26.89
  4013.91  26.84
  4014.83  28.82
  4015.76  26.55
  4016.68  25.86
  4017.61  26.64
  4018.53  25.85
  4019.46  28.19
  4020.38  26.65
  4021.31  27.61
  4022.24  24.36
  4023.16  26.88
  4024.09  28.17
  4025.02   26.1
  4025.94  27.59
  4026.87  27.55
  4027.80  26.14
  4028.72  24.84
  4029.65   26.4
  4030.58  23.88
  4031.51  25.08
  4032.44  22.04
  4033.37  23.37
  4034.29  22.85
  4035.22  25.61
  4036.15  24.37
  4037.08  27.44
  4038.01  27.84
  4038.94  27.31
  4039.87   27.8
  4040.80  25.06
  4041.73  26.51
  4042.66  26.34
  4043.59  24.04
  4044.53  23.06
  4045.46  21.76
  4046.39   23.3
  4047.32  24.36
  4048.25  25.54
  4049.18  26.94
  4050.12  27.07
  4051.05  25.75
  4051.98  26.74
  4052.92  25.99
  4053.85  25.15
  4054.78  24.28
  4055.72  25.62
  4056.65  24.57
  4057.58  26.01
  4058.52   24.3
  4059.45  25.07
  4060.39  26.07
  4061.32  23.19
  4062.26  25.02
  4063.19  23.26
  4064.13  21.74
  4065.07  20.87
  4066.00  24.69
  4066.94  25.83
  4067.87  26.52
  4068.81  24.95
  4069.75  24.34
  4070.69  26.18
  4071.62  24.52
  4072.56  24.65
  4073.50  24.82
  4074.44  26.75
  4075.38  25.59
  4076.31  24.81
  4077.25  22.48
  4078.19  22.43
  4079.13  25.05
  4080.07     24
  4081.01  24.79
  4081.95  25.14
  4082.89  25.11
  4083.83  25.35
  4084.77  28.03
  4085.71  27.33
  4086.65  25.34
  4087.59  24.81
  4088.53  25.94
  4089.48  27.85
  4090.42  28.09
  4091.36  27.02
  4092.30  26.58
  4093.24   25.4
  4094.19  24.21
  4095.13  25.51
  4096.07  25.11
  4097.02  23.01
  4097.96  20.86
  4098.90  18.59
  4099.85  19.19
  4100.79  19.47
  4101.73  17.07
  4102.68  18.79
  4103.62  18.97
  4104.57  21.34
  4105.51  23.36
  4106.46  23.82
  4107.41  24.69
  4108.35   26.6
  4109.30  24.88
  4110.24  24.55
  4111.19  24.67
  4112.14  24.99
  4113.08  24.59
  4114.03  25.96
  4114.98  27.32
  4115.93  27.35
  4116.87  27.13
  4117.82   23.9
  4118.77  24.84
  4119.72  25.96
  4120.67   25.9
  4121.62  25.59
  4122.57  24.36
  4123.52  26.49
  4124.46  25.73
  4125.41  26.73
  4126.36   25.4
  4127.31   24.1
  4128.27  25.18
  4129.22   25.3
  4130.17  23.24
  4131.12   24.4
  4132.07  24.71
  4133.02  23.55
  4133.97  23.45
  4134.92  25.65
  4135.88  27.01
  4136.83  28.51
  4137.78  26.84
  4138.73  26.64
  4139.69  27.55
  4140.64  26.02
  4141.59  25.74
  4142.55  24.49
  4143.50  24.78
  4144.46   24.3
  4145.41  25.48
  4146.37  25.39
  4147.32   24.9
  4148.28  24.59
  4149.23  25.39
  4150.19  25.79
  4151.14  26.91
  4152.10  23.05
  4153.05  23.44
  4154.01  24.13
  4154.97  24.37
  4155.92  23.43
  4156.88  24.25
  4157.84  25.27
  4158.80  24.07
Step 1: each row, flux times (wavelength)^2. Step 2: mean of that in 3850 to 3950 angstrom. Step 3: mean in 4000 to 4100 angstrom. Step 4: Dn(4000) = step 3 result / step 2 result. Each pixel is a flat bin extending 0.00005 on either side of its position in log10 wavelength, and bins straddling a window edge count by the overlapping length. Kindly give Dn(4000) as 1.8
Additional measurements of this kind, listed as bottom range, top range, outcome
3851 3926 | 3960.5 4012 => 1.30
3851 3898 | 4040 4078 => 1.81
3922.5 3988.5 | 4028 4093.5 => 1.66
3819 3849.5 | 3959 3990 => 1.44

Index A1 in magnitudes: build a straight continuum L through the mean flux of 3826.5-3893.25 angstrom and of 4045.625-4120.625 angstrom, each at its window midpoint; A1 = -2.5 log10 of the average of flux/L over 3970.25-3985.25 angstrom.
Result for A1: 0.13 mag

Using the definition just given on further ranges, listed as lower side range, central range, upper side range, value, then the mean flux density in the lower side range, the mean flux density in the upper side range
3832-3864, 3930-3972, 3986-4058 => 0.36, 13.6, 25.7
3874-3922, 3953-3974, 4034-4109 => 0.30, 16.8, 24.6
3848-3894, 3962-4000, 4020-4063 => 0.18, 14.9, 25.5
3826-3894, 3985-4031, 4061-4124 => -0.24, 13.9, 24.4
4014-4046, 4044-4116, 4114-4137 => 0.05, 25.8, 25.5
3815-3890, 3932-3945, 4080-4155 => 0.44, 13.8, 24.8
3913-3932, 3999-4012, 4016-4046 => -0.12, 16.5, 25.7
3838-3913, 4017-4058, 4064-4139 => -0.16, 15.5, 24.7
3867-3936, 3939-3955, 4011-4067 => 0.01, 15.5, 25.5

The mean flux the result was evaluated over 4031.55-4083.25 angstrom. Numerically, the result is 24.9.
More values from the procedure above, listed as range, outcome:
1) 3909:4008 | 18.4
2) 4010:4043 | 26.2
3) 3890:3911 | 17.6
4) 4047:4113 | 24.5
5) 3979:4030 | 25.3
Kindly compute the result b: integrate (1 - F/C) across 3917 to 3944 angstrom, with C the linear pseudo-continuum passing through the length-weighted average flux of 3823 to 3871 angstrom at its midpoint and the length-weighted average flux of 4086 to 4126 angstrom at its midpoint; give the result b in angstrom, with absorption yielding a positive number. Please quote 5.54 angstrom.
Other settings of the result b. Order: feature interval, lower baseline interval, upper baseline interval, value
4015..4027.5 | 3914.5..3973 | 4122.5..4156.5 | -4.90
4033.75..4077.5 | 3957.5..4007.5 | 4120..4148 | -4.88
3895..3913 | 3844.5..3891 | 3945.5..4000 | -2.22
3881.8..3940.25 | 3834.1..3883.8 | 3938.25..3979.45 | -1.38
